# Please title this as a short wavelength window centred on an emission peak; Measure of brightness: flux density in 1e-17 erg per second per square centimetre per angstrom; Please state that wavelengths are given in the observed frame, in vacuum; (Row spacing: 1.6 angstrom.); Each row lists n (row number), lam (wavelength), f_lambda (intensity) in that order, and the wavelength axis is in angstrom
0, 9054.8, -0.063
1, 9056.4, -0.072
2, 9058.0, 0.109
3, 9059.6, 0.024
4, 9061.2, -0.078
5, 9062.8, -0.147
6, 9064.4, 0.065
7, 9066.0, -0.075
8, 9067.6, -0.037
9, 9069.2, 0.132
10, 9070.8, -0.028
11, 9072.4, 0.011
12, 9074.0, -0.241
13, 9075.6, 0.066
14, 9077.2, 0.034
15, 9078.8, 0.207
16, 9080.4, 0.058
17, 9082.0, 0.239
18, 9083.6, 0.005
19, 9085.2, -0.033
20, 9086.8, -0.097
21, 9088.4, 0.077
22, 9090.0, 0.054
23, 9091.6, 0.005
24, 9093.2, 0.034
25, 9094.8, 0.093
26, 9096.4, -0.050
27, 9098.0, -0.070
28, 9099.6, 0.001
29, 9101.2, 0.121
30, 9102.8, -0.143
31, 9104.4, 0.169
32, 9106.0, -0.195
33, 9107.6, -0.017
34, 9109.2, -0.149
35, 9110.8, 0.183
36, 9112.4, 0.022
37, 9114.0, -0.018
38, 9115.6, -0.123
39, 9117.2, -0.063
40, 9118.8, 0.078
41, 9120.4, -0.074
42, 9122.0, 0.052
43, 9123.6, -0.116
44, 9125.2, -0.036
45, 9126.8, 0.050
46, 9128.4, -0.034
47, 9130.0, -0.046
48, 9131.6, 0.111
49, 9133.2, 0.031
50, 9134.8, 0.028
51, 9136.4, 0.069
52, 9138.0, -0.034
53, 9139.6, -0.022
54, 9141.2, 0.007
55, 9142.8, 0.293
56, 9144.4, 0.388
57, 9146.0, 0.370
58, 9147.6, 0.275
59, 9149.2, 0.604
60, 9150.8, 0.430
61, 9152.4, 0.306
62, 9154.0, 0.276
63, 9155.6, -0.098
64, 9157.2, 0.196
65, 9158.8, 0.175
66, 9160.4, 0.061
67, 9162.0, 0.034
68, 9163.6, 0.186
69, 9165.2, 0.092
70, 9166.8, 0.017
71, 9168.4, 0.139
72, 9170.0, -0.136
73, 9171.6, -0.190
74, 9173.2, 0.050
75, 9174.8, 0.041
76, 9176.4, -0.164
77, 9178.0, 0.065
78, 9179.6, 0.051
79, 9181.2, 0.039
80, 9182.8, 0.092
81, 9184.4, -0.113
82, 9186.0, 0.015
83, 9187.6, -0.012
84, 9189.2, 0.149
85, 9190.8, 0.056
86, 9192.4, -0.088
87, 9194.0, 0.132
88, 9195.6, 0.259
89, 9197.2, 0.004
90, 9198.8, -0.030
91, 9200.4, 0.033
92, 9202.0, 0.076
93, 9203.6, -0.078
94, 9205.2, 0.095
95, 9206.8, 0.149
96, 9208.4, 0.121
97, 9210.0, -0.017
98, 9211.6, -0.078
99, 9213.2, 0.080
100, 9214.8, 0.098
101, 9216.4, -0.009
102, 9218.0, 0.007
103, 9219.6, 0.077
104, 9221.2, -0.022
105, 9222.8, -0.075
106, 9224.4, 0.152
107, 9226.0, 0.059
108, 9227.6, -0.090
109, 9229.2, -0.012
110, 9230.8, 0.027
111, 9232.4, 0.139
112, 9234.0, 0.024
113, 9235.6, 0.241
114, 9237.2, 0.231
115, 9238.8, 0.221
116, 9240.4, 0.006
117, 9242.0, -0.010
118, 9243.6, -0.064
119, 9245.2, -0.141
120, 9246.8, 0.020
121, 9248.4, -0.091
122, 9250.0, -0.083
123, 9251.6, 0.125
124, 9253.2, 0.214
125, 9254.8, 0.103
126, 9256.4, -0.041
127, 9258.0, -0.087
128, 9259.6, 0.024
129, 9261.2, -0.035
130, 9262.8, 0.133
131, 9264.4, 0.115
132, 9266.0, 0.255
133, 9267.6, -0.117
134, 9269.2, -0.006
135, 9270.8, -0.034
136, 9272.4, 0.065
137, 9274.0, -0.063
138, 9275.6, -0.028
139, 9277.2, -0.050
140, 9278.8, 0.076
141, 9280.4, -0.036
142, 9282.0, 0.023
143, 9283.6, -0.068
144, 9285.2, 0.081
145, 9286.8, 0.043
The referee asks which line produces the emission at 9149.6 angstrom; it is [O II] 3727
